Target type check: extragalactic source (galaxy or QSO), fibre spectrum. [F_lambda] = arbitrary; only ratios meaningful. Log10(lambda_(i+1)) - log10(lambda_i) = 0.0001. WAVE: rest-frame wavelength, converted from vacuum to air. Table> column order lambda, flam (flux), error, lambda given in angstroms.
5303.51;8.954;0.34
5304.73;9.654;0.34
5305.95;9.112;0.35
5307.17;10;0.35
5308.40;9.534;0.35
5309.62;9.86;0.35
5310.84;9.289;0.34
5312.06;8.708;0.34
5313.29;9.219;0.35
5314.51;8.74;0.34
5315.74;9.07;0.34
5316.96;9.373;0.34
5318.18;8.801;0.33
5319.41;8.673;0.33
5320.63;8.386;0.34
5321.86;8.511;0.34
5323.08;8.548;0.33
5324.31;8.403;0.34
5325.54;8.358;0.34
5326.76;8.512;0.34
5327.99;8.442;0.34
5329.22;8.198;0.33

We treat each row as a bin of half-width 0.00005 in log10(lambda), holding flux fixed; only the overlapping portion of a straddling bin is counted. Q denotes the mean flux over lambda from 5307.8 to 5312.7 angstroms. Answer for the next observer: 9.35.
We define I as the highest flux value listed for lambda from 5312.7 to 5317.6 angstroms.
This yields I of 9.373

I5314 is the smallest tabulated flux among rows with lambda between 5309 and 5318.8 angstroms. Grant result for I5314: 8.708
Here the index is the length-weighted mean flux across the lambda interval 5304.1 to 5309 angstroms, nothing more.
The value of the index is 9.57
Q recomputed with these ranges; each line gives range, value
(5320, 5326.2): 8.45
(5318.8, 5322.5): 8.54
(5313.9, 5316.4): 8.91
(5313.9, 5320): 8.93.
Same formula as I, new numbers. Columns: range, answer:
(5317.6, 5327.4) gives 8.801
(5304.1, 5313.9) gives 10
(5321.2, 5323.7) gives 8.548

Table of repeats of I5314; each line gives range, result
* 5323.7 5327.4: 8.358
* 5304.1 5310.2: 9.112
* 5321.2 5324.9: 8.403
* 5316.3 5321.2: 8.386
